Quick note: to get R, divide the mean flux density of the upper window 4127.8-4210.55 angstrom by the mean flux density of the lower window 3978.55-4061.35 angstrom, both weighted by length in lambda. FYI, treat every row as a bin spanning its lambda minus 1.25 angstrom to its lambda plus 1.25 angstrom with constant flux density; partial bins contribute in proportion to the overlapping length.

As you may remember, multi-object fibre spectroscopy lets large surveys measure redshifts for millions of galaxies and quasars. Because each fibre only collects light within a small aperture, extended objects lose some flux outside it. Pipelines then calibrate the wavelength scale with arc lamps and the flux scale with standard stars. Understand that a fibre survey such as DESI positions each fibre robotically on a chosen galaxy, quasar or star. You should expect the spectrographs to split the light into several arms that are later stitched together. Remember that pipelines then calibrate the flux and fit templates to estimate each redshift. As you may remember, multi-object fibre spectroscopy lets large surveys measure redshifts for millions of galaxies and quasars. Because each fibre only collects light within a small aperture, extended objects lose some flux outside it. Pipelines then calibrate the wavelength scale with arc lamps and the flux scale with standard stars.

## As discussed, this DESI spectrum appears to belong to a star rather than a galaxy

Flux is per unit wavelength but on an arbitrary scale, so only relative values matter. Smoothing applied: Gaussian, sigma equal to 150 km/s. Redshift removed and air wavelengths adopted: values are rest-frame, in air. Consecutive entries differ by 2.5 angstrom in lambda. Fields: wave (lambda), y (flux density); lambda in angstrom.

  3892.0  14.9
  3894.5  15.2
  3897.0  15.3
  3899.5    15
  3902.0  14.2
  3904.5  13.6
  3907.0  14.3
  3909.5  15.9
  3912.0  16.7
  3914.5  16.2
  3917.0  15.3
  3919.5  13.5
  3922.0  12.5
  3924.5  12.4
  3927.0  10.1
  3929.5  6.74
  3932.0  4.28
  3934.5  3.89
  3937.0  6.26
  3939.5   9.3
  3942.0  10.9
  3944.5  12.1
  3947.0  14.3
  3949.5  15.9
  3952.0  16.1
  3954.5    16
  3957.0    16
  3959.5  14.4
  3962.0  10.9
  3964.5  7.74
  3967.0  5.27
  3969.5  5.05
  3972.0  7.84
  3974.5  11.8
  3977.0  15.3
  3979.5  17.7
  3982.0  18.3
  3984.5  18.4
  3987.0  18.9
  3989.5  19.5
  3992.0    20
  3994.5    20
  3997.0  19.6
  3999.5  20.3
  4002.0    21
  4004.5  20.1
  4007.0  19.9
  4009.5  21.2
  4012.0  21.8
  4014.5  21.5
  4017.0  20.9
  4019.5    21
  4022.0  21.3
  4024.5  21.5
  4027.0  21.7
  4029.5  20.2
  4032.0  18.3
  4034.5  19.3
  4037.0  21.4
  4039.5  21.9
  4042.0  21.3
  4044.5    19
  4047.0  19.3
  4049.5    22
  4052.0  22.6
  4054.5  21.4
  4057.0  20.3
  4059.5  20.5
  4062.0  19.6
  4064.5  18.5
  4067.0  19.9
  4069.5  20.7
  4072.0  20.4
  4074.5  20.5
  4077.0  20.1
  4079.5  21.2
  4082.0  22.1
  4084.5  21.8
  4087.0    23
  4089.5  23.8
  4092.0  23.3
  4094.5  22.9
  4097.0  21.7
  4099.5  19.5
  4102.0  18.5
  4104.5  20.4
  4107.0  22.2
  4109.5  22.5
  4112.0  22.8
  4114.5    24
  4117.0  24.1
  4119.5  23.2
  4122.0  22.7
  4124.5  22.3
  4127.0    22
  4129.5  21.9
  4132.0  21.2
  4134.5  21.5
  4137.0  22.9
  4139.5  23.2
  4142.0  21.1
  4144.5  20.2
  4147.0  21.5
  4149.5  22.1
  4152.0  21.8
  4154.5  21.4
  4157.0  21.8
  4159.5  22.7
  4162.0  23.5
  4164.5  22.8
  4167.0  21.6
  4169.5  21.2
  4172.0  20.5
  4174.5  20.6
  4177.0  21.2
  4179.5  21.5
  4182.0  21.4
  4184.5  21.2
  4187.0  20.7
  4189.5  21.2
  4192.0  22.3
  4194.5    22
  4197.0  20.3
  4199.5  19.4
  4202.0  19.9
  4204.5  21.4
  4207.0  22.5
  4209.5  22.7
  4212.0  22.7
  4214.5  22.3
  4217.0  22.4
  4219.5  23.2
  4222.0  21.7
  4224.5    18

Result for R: 1.1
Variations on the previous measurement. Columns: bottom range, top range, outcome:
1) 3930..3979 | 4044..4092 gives 1.95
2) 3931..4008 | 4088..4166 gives 1.57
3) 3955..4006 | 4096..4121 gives 1.42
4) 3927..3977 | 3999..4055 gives 2.01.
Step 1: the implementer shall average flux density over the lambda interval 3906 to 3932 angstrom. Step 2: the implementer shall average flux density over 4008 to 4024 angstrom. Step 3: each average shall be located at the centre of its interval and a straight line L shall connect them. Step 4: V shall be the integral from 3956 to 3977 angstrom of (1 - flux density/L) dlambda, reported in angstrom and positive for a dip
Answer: 8.4 angstrom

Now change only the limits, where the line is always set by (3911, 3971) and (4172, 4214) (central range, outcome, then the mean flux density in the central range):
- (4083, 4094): -3.7 angstrom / 22.9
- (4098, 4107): -1.1 angstrom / 19.9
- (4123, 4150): -3.9 angstrom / 21.8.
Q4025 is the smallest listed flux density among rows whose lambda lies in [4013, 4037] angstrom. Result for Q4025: 18.3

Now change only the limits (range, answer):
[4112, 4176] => 20.2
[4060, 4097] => 18.5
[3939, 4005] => 5.05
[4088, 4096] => 22.9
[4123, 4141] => 21.2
